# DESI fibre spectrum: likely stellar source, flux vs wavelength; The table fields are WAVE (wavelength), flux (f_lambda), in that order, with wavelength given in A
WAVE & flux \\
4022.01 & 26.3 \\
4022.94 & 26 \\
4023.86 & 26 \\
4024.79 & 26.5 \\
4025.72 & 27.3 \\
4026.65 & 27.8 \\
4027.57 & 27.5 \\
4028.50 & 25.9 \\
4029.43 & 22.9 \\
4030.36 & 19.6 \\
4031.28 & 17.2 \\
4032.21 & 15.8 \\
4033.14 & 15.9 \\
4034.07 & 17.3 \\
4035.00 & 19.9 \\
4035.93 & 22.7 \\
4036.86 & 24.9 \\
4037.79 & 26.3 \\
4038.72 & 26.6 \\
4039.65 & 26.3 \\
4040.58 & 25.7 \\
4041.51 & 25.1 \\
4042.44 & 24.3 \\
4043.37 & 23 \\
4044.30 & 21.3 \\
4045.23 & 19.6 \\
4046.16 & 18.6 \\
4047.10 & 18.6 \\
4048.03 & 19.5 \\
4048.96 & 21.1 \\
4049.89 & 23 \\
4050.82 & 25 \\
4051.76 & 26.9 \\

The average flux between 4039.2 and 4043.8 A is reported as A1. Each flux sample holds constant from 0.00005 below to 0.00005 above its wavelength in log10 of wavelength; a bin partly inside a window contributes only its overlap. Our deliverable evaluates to 24.9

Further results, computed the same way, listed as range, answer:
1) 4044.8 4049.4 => 19.5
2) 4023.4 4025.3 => 26.2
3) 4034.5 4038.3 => 23.4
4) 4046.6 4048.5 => 19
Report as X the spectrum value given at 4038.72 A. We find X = 26.6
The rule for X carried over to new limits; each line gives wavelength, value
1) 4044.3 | 21.3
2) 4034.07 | 17.3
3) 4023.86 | 26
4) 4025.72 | 27.3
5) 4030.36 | 19.6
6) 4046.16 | 18.6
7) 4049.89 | 23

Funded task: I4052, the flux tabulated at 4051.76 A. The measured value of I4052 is 26.9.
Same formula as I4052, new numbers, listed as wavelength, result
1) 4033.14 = 15.9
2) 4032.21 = 15.8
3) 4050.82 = 25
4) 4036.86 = 24.9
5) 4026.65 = 27.8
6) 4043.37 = 23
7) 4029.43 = 22.9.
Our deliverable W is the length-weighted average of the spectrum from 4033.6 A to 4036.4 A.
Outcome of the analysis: 19.9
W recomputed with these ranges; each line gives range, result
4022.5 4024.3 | 26.1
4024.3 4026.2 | 26.8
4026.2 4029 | 27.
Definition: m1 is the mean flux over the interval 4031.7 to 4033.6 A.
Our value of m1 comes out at 15.9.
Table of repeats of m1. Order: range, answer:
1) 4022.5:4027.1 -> 26.7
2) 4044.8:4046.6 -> 19.1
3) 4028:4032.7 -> 20.3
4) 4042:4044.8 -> 22.8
